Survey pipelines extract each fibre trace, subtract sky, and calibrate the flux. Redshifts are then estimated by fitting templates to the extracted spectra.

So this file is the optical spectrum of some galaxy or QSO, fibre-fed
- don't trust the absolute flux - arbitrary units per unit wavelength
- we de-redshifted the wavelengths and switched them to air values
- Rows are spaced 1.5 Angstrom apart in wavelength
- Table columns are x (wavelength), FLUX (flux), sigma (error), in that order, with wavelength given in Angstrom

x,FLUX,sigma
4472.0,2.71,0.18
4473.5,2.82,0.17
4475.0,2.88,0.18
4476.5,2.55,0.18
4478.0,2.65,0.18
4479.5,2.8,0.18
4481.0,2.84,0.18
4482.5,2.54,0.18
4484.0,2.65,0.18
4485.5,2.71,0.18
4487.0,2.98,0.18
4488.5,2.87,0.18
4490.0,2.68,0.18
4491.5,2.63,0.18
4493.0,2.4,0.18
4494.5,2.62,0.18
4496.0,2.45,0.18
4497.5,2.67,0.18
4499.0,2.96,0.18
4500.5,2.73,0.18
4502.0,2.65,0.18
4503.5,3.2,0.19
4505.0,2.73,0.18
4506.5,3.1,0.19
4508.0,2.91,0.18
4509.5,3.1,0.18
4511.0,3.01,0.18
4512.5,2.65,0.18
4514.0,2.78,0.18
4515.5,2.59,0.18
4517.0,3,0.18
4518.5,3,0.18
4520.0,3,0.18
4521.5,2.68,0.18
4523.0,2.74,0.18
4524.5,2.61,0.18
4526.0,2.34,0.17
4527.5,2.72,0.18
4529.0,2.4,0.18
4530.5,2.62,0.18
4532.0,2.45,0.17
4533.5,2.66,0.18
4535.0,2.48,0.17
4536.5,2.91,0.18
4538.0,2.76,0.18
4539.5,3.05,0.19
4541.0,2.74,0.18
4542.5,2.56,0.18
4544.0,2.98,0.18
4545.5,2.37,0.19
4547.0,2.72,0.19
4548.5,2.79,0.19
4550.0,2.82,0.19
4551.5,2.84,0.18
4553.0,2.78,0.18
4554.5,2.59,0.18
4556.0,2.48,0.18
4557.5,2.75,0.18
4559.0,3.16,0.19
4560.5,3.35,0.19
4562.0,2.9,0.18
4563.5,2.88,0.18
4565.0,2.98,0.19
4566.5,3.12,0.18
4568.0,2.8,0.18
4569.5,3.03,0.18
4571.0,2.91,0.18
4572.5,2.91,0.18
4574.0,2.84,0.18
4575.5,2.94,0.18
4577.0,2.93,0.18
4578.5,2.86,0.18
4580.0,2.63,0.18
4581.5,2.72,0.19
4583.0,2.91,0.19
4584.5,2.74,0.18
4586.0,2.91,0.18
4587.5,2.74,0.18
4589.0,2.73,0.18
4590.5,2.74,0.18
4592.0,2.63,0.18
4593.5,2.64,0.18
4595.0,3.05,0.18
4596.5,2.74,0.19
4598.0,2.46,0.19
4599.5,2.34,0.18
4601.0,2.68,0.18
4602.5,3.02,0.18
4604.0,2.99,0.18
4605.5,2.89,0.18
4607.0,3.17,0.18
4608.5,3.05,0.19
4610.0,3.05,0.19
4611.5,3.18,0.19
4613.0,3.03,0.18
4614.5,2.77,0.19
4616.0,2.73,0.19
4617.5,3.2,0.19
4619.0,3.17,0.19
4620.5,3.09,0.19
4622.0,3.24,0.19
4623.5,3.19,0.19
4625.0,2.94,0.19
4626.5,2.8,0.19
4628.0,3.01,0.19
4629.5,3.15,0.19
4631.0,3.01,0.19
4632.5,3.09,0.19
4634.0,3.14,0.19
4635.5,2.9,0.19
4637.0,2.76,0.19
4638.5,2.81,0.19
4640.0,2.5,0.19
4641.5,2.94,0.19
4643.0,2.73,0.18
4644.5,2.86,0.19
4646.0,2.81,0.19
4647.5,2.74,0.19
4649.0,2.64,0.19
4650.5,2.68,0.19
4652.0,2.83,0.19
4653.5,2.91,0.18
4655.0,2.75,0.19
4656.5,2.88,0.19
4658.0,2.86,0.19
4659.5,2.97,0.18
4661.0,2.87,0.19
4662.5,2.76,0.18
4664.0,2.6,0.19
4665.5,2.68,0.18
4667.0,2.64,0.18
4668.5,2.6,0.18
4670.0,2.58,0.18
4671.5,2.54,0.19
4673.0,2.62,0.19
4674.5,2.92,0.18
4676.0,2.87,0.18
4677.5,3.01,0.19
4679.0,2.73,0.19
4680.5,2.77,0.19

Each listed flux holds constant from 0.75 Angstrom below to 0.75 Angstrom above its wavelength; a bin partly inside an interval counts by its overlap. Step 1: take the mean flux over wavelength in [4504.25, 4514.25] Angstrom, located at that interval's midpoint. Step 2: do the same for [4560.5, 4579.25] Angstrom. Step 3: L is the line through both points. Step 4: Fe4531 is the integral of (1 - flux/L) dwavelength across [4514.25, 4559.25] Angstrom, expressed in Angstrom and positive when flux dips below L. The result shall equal 3.2 Angstrom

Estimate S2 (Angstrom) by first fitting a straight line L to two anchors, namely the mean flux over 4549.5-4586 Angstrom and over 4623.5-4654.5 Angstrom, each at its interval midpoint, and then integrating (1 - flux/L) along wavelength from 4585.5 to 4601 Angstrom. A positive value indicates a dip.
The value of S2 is 1.0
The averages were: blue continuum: 2.87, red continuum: 2.87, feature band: 2.69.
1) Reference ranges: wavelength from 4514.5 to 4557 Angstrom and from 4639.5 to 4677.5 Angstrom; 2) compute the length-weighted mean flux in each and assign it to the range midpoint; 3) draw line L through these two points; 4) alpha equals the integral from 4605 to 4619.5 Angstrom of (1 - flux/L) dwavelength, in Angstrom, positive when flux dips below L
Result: -1.5 Angstrom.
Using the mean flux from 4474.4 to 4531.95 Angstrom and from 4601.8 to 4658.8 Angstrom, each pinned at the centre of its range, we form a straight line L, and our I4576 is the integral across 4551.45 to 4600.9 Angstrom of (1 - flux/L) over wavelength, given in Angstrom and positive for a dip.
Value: 0.62 Angstrom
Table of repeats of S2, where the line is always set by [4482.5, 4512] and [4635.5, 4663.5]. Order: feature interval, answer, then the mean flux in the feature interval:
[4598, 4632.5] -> -2.3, 2.98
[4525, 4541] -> 0.8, 2.64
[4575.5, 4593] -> 0.1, 2.78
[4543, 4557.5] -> 0.4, 2.71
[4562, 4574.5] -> -0.6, 2.93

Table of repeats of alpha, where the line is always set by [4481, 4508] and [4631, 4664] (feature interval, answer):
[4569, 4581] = -0.4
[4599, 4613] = -0.7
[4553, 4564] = -0.3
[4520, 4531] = 0.6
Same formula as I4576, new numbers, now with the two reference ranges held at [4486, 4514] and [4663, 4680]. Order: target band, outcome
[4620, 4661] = -2.6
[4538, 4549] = 0.1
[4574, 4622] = -2.1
